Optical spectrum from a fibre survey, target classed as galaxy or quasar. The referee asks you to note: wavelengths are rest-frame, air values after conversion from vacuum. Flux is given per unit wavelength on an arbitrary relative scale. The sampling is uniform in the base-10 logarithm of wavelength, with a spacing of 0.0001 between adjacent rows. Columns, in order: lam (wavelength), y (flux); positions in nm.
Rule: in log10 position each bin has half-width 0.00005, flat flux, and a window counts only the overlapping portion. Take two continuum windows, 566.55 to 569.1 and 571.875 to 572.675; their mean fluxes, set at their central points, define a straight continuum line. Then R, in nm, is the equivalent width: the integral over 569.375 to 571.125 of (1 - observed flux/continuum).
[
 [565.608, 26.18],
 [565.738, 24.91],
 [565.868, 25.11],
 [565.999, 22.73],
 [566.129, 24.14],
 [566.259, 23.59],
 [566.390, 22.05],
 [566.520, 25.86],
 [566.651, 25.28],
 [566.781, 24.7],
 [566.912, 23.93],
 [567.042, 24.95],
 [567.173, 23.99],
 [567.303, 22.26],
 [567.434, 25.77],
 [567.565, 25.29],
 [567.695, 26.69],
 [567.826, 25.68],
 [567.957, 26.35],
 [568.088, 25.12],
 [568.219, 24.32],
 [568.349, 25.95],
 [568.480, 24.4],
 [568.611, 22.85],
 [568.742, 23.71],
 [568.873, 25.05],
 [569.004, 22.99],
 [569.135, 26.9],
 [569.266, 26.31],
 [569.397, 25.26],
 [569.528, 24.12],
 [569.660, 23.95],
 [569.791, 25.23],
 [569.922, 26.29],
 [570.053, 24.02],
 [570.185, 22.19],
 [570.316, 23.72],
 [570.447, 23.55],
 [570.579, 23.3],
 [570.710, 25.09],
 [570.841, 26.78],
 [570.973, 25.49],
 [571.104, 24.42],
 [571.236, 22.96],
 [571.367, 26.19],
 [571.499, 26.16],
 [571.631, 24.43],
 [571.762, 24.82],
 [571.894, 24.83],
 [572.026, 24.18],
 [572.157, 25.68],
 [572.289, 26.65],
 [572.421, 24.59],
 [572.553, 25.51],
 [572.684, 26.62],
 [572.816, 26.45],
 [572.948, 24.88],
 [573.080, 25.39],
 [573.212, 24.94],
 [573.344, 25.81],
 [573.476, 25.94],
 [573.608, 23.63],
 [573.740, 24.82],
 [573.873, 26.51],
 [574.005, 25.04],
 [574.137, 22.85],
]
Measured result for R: 0.04 nm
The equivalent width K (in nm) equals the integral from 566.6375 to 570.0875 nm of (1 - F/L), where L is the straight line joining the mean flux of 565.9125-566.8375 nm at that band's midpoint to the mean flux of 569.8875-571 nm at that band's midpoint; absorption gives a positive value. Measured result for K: -0.091 nm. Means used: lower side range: 24.1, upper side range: 24.4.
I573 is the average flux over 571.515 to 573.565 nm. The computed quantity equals 25.4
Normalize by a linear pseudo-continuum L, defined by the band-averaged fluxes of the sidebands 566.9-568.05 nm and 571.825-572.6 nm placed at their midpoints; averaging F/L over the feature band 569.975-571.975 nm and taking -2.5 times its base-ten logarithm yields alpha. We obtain 0.03 mag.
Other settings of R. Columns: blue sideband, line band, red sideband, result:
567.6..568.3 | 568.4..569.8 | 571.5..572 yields 0.044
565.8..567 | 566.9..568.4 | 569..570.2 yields -0.036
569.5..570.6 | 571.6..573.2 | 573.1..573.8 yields -0.038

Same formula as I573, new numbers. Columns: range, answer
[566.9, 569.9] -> 24.9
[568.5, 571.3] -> 24.5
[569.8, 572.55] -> 24.8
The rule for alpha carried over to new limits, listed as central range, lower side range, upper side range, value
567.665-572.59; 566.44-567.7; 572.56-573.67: 0.01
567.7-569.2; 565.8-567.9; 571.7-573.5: -0.01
